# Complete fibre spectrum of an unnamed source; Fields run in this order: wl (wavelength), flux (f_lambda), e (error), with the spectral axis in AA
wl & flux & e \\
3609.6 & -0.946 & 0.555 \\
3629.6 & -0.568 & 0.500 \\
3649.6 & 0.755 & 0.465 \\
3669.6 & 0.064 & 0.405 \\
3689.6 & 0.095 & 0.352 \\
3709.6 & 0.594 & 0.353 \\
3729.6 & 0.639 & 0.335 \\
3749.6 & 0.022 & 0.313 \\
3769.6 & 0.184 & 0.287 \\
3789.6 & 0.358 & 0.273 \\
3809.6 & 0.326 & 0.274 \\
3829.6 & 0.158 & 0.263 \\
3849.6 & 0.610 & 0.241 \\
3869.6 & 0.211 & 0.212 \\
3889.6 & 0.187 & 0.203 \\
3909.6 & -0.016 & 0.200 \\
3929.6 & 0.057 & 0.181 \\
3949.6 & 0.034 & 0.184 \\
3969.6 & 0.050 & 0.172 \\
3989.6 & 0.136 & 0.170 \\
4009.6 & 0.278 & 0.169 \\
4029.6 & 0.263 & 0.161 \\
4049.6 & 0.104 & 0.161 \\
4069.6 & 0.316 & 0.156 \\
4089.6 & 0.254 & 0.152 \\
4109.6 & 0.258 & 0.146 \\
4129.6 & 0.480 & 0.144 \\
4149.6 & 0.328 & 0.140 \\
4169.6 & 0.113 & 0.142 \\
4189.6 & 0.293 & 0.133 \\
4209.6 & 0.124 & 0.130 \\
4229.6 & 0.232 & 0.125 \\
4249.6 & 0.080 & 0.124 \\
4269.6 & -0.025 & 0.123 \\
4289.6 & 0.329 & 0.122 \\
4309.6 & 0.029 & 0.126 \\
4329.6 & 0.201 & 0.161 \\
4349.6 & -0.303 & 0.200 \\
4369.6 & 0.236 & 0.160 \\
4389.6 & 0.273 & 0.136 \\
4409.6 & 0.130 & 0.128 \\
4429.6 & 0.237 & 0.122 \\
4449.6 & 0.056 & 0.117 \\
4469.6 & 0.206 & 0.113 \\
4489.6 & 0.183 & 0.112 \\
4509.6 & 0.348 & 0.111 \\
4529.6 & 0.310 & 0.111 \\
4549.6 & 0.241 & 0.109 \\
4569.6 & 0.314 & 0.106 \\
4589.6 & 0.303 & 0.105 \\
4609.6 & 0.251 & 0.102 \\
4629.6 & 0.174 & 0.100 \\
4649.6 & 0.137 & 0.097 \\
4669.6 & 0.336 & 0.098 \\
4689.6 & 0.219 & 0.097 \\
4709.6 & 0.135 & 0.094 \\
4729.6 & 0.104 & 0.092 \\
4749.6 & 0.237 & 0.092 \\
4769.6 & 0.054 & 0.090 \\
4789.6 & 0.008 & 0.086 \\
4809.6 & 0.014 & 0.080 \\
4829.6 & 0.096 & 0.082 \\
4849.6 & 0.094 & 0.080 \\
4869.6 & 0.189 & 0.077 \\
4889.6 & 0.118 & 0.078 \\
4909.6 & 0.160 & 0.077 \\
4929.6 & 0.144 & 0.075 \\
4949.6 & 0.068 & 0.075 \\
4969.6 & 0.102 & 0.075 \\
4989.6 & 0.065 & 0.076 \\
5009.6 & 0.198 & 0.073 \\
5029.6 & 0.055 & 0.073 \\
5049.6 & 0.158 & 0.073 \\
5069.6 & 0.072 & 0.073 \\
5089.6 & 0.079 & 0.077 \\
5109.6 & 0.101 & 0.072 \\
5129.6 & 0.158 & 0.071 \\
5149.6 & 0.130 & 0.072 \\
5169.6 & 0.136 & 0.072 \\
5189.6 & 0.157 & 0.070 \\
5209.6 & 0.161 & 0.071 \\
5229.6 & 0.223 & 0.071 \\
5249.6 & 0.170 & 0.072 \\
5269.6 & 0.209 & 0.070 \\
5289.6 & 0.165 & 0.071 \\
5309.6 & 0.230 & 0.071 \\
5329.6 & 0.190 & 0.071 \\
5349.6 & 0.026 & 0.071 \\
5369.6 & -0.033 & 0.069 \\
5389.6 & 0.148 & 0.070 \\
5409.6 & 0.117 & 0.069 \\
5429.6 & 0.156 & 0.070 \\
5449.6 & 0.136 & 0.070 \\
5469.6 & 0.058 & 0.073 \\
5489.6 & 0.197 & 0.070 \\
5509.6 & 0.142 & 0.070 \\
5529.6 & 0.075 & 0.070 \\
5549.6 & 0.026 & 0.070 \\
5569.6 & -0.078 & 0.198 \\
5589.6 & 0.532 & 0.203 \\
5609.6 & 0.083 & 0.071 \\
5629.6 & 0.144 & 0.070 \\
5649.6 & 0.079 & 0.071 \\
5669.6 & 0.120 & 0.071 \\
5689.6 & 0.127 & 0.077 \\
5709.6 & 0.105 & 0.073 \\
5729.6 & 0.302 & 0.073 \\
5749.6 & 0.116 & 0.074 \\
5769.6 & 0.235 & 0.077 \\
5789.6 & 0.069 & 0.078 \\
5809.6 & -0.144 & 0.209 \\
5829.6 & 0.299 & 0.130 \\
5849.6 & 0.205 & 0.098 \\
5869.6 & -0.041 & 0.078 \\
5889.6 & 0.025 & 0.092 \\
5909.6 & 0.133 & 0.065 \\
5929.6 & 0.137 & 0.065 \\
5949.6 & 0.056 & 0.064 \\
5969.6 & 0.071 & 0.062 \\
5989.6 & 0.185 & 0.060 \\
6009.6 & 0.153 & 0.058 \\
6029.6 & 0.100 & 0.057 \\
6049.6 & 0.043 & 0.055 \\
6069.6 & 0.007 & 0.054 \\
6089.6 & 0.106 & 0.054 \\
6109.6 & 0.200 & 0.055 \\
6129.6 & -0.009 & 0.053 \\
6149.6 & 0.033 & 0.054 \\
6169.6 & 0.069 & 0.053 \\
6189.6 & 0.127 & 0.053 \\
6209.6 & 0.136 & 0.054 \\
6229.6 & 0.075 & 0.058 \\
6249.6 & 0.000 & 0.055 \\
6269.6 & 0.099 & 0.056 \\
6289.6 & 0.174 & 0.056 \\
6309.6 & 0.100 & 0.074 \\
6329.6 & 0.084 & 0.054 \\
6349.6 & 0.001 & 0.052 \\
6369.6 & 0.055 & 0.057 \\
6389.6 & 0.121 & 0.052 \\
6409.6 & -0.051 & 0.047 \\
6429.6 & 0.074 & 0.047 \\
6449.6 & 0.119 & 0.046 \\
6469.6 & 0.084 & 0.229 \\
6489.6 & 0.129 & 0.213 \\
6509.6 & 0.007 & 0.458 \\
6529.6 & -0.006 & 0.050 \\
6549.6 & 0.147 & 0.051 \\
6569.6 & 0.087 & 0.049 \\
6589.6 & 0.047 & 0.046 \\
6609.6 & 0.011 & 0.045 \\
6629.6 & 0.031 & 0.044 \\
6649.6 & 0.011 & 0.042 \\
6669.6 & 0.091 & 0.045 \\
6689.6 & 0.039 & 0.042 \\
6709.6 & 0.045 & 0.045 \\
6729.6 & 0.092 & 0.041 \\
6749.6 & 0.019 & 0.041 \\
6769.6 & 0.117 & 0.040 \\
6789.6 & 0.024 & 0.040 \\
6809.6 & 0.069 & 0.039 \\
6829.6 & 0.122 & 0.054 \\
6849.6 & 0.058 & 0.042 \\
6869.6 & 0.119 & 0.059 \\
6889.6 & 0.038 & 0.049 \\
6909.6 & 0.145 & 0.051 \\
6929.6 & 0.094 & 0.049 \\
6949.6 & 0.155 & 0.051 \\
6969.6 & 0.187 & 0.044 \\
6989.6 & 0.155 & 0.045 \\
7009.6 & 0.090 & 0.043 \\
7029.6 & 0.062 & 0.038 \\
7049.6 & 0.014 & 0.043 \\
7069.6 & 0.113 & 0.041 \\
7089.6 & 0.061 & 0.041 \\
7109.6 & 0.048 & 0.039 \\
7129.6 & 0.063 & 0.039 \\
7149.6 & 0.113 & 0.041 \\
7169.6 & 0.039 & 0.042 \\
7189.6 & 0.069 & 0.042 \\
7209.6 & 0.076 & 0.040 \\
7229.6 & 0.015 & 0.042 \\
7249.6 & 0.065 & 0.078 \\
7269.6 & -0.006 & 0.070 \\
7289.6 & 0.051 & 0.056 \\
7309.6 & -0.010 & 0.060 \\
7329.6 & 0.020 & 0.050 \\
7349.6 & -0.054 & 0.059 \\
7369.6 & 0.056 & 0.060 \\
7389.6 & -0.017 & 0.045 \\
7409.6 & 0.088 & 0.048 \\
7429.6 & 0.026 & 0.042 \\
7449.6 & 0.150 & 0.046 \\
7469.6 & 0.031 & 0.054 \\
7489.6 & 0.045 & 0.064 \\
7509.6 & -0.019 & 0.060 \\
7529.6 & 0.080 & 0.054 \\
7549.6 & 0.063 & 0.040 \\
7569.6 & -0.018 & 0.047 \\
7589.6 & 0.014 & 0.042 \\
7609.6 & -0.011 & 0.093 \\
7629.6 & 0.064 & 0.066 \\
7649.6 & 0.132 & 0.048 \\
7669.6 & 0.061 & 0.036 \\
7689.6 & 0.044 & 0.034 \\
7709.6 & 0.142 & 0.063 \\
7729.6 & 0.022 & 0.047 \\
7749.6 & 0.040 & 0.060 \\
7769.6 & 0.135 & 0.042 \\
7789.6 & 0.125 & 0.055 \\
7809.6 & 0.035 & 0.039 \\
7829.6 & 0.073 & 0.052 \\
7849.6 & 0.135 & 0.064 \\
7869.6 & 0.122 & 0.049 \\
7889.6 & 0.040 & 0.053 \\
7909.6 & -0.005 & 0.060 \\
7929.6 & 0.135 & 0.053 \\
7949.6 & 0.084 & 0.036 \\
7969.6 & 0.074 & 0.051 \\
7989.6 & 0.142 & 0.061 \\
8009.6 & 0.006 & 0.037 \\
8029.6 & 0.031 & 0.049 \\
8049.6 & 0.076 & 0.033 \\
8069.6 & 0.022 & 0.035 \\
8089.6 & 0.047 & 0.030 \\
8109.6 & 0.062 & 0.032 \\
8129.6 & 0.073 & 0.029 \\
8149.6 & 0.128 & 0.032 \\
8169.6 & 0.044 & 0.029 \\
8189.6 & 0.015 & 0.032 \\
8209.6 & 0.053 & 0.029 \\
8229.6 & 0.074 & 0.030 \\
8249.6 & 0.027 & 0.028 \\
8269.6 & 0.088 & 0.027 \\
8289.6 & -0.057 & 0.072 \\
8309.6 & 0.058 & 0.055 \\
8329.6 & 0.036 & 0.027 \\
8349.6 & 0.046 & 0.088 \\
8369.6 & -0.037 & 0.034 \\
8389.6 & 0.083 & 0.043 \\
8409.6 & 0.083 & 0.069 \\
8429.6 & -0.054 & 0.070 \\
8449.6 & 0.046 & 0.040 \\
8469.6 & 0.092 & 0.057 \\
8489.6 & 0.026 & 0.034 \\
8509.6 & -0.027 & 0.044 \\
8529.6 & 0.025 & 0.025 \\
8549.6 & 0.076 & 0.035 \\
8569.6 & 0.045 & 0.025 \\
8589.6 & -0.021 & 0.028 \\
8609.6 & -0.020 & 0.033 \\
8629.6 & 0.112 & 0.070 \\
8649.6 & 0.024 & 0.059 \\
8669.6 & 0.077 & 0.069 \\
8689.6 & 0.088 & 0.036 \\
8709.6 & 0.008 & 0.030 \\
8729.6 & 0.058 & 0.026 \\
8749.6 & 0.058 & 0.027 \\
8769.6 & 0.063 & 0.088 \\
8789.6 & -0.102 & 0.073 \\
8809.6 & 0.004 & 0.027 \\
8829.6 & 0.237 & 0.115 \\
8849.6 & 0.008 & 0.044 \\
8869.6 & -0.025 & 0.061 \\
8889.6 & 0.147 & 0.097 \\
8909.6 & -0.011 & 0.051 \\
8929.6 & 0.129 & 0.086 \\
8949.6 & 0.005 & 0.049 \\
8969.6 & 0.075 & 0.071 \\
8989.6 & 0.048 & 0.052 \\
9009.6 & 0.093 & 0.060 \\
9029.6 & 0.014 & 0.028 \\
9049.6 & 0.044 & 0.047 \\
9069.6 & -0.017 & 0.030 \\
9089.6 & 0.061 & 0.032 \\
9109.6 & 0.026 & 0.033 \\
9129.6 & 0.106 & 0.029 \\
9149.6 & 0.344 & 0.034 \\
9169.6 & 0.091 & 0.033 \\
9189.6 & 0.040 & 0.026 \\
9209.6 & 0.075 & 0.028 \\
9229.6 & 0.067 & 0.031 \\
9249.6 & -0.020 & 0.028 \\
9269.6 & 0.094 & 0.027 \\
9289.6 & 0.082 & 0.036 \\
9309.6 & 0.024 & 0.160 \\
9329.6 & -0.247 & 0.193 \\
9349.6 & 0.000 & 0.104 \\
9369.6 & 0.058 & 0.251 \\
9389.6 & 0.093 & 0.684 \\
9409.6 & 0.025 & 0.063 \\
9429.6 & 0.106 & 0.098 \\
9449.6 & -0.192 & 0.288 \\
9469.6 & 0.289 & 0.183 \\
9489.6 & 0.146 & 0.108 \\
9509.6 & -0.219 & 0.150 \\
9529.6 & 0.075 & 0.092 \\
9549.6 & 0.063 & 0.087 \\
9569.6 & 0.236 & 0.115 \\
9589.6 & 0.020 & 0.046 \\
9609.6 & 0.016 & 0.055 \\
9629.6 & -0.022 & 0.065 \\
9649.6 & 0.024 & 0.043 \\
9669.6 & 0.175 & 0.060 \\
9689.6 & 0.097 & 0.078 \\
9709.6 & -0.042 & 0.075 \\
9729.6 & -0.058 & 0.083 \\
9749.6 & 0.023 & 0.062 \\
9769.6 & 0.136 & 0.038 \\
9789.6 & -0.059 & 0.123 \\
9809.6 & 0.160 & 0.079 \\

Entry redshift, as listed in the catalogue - 1.452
